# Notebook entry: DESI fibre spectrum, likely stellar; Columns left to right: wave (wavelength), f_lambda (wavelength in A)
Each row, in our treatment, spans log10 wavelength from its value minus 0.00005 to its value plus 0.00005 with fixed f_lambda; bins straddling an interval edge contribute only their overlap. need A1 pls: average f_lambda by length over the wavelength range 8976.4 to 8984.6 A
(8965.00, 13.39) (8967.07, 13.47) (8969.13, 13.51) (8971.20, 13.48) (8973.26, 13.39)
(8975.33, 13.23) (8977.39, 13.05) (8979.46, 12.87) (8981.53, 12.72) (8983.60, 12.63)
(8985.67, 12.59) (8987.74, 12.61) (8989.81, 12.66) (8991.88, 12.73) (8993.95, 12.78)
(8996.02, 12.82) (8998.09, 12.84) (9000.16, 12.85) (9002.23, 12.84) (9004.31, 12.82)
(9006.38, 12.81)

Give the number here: 12.8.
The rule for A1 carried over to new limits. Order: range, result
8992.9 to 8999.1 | 12.8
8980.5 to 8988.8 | 12.6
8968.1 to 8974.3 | 13.5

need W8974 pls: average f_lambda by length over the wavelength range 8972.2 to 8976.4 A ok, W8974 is 13.3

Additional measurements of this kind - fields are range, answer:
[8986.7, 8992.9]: 12.7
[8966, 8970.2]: 13.5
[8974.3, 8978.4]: 13.2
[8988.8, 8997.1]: 12.8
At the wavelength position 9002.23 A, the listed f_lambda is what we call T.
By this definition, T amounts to 12.84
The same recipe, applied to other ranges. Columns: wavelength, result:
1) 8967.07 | 13.47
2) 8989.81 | 12.66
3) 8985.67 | 12.59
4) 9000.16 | 12.85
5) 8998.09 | 12.84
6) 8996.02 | 12.82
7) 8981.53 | 12.72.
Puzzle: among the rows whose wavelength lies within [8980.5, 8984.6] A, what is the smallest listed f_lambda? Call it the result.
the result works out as 12.63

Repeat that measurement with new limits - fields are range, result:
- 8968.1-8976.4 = 13.23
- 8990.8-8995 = 12.73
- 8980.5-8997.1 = 12.59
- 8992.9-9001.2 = 12.78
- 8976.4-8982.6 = 12.72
